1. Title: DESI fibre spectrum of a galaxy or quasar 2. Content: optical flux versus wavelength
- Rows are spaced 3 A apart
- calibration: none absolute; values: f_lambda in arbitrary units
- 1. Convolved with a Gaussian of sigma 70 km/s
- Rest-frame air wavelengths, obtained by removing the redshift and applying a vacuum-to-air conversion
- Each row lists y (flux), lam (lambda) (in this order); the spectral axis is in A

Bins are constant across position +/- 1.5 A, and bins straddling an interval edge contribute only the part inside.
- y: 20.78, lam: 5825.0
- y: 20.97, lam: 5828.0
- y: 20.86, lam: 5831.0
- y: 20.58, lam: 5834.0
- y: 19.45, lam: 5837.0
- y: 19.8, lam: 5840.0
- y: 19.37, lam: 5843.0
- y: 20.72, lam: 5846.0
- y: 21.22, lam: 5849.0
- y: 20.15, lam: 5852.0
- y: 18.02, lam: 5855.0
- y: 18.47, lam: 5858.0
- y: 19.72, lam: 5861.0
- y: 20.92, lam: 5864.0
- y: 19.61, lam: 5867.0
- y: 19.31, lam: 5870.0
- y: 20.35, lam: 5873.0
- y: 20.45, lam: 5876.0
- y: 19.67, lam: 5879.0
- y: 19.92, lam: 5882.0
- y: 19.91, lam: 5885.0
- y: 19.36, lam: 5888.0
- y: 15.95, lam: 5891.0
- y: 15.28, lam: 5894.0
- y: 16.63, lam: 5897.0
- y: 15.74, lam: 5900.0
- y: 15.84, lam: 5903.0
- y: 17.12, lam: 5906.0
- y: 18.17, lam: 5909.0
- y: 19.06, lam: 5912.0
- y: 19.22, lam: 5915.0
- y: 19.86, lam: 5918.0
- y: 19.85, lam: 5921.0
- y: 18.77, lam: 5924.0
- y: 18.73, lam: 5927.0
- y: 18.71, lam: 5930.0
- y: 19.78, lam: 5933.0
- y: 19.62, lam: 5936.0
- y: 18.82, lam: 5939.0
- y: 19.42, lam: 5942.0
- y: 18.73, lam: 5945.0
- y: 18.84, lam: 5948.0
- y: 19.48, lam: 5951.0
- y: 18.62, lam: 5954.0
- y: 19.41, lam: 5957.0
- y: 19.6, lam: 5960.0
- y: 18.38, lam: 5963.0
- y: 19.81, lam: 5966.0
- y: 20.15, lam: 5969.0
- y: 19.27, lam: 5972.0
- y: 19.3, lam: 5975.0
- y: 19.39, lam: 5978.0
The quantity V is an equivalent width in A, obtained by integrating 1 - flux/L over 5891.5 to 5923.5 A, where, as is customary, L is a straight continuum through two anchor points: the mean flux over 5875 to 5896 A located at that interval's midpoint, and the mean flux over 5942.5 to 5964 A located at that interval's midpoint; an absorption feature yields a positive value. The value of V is 1.8 A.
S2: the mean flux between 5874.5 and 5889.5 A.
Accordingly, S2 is 19.9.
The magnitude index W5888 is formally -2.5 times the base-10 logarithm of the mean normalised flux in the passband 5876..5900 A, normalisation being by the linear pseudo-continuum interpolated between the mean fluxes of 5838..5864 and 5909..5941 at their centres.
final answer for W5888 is 0.08 mag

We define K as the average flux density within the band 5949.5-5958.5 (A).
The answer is 19.2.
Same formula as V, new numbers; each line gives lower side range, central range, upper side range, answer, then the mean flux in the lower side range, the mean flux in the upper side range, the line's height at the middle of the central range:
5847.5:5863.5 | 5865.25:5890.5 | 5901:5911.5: -1.6 A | 19.6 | 17.2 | 18.5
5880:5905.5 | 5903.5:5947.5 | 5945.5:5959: -1.5 A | 17.4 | 19.1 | 18.3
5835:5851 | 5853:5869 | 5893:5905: -0.5 A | 20.1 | 15.9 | 18.8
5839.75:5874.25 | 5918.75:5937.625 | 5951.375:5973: 0.2 A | 19.8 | 19.3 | 19.5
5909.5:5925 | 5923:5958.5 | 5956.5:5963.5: 0.3 A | 19.3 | 19.2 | 19.2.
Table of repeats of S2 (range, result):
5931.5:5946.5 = 19.3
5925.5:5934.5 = 19.1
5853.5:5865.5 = 19.3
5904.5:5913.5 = 18.1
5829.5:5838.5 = 20.3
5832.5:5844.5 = 19.8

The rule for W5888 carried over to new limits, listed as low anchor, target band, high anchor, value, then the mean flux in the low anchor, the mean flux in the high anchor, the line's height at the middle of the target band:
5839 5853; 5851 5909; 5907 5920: 0.065 mag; 20.3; 19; 19.6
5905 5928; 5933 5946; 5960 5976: -0.007 mag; 18.9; 19.4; 19.1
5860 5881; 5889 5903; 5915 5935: 0.223 mag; 20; 19.3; 19.7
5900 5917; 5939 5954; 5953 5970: -0.009 mag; 17.8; 19.3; 18.9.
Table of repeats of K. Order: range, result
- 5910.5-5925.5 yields 19.4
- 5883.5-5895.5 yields 17.6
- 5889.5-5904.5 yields 15.9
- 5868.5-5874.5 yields 19.8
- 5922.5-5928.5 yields 18.8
